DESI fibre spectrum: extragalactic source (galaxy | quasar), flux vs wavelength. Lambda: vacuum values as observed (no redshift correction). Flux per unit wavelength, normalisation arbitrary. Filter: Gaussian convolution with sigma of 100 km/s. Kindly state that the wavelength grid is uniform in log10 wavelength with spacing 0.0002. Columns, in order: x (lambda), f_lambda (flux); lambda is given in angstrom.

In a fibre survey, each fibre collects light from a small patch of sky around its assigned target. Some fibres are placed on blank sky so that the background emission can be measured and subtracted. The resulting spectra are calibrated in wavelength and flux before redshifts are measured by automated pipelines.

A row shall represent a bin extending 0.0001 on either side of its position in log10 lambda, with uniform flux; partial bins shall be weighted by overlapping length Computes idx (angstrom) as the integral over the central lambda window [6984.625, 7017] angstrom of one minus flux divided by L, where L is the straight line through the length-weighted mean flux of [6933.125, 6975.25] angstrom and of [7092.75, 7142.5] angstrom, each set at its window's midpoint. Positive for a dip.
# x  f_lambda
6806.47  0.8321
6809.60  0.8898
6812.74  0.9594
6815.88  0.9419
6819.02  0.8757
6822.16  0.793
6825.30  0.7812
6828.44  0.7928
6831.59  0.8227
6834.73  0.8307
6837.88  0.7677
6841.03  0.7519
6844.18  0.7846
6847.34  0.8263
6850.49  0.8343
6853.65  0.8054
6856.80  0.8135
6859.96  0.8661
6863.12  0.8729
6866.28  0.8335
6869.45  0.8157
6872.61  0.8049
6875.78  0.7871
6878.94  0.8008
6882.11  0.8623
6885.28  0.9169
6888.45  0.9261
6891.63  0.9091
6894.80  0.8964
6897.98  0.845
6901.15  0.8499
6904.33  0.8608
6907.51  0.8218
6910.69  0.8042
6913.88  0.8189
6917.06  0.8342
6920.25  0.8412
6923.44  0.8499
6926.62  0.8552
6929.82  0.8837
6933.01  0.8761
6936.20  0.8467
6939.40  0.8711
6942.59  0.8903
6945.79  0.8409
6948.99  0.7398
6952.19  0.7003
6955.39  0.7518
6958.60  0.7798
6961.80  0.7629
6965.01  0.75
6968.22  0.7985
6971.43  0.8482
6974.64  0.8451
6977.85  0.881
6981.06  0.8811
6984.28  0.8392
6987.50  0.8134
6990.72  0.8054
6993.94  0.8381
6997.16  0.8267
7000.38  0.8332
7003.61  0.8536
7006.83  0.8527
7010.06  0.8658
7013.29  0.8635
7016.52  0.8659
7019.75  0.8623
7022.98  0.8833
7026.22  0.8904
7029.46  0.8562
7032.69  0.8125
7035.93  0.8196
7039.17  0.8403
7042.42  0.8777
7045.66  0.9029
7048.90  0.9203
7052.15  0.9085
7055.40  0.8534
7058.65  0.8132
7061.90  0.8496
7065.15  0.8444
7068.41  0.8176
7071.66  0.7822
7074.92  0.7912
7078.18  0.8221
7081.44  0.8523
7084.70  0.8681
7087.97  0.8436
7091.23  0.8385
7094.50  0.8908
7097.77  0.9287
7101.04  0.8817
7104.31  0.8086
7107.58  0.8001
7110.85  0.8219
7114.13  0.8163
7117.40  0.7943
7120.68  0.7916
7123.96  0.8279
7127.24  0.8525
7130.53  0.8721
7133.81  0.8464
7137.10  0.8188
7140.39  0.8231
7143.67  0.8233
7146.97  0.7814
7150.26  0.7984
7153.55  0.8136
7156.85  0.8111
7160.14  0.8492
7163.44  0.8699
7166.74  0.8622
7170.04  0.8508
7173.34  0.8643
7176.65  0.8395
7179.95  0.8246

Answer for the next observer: -1.1 angstrom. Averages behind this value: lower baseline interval 0.804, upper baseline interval 0.838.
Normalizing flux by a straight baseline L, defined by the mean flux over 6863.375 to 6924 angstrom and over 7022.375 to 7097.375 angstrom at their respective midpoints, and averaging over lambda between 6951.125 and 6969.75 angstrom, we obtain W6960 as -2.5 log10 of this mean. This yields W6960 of 0.12 mag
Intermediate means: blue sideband 0.847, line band 0.759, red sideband 0.852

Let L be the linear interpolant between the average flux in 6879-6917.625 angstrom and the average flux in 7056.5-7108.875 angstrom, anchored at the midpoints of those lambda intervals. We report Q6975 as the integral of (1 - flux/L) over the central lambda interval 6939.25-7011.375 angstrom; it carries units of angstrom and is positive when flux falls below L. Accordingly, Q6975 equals 2.8 angstrom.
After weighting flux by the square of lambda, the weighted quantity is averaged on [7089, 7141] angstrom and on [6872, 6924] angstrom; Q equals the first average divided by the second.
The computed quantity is 1.05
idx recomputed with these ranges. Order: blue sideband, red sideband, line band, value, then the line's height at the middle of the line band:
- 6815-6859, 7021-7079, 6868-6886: -0.1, 0.821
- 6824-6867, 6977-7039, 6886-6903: -1.3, 0.824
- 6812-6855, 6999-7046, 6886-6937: -1.3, 0.838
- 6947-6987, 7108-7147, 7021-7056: -2.6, 0.81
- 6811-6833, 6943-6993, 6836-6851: 1.0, 0.846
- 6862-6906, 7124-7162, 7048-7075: -0.2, 0.836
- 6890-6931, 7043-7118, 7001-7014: -0.1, 0.849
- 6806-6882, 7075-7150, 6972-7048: -1.9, 0.833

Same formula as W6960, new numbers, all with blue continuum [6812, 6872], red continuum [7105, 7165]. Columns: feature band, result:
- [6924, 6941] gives -0.05 mag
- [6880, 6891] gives -0.09 mag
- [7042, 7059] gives -0.08 mag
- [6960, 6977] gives 0.03 mag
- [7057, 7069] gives -0.01 mag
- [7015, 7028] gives -0.06 mag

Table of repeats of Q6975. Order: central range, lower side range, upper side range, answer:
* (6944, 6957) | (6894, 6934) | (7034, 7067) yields 1.4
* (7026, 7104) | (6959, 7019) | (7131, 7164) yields -2.2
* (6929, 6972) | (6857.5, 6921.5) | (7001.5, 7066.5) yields 2.3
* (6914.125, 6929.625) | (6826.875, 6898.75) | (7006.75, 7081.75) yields -0.1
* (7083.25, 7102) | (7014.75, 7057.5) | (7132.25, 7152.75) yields -0.8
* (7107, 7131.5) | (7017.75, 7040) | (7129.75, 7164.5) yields 0.3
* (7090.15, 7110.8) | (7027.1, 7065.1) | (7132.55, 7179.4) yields -0.2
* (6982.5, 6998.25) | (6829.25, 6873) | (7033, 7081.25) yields 0.2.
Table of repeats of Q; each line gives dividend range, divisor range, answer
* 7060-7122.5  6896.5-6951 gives 1.04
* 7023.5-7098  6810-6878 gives 1.10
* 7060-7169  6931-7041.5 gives 1.04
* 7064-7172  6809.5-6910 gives 1.07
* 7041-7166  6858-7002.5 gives 1.06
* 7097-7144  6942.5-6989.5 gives 1.08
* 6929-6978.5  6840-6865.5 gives 1.02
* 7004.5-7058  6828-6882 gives 1.12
